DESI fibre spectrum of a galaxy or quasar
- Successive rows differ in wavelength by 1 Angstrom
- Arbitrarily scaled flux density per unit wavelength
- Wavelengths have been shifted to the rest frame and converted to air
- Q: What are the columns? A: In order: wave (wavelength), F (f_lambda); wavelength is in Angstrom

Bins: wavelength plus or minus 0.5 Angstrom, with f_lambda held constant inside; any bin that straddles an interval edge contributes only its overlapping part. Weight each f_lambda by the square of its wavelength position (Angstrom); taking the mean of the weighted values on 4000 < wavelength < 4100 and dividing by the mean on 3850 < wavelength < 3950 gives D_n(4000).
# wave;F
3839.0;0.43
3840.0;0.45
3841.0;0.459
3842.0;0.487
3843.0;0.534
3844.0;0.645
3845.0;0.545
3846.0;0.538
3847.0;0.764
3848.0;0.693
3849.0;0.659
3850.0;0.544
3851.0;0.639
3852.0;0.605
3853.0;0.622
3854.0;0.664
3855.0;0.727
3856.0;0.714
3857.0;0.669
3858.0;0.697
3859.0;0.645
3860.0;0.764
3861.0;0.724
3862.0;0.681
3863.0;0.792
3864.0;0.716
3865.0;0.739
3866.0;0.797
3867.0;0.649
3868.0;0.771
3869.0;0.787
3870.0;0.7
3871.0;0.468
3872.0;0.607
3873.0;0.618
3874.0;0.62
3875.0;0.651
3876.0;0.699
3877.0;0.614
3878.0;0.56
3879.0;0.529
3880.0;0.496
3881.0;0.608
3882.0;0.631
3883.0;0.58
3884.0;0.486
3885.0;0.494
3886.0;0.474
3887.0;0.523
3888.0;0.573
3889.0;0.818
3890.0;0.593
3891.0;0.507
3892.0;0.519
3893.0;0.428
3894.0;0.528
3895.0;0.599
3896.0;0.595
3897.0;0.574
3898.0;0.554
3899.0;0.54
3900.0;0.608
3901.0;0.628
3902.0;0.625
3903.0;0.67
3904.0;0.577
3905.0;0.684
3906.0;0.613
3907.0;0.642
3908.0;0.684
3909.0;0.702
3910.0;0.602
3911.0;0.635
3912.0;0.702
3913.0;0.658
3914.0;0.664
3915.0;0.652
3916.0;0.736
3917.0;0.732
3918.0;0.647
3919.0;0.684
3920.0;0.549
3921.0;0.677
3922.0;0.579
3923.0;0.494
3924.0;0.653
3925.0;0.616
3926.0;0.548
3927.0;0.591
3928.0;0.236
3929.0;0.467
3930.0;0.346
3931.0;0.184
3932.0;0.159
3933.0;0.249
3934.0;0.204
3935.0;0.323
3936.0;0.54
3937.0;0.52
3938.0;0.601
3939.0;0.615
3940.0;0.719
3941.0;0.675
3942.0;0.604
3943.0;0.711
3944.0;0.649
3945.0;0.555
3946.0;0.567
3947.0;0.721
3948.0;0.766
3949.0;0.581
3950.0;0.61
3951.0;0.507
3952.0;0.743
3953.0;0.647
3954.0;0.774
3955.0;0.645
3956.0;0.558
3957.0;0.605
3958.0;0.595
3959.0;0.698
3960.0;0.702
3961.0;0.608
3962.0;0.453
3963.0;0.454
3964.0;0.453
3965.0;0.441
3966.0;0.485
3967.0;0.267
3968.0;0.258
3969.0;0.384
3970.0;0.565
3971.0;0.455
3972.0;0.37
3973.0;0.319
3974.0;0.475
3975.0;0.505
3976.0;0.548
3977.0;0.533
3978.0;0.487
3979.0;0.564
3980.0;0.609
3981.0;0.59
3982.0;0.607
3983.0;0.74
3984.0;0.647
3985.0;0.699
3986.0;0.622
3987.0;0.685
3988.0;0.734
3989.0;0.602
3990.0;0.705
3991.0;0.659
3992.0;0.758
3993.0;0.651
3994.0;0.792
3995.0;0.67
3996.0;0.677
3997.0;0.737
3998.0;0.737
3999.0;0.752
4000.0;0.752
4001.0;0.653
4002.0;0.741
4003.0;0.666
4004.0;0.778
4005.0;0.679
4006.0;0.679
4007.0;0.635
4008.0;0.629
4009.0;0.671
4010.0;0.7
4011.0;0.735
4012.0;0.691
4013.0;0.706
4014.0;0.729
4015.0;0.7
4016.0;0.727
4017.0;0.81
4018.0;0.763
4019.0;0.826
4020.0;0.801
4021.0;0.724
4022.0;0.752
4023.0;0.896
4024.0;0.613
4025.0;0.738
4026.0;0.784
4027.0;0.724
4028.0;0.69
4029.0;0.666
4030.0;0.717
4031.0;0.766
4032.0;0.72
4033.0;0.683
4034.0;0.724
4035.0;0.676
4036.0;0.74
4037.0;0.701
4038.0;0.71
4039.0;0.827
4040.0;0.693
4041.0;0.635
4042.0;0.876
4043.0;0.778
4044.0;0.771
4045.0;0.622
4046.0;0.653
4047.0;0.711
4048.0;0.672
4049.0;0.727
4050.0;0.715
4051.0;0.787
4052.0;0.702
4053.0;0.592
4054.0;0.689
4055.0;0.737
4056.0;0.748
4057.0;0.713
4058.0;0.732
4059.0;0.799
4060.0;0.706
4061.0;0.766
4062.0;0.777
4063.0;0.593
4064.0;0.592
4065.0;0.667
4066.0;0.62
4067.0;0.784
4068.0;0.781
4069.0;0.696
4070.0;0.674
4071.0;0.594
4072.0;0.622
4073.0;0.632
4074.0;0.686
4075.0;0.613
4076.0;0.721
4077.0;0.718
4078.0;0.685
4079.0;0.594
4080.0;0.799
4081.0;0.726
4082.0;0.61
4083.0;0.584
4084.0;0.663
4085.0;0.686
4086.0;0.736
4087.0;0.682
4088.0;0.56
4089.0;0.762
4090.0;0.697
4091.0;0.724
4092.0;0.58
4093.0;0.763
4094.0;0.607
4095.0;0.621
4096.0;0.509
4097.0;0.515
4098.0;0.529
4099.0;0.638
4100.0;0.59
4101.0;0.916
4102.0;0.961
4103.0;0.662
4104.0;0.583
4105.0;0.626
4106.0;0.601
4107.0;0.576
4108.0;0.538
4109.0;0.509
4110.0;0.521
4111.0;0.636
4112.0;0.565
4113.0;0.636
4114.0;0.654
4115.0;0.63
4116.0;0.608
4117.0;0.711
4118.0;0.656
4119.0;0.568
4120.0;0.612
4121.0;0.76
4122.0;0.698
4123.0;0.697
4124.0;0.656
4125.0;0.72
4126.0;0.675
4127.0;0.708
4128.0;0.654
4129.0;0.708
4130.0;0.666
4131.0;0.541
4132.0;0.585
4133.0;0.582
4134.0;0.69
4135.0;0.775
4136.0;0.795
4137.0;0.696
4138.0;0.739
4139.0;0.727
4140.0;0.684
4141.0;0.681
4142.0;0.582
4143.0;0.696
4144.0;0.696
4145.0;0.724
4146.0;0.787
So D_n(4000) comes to 1.25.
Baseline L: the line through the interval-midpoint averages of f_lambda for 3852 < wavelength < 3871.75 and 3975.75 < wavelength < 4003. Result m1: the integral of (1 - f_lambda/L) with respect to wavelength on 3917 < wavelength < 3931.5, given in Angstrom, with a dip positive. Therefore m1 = 3.3 Angstrom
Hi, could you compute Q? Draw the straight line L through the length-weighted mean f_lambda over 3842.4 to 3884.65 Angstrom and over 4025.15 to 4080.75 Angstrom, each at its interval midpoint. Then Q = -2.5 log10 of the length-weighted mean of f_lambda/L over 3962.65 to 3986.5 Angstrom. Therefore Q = 0.33 mag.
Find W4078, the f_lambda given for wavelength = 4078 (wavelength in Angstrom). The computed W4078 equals 0.685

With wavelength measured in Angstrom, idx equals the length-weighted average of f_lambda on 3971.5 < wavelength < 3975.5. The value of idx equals 0.417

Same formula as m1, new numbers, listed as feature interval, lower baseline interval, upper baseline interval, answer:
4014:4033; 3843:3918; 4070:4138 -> -2.8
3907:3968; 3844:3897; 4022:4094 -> 8.2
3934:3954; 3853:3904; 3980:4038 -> 1.8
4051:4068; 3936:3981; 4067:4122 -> -2.1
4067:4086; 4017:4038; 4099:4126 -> 0.3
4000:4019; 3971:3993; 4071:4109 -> -3.2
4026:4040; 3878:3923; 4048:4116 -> -1.5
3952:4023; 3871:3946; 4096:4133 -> -4.1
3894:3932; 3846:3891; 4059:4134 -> 3.5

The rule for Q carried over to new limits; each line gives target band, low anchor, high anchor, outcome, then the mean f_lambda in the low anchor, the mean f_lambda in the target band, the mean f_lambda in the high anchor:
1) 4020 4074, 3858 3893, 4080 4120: -0.12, 0.628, 0.712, 0.641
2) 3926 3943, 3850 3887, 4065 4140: 0.39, 0.642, 0.451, 0.66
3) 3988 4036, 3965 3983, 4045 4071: -0.23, 0.478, 0.717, 0.702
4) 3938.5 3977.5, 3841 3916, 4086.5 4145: 0.14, 0.626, 0.559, 0.655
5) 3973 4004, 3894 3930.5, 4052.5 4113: -0.03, 0.603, 0.65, 0.663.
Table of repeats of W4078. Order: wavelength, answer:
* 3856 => 0.714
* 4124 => 0.656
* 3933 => 0.249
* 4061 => 0.766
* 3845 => 0.545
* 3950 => 0.61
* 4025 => 0.738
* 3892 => 0.519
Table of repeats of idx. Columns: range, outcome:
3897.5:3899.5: 0.547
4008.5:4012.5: 0.699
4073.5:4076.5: 0.673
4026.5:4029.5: 0.693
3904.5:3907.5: 0.646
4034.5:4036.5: 0.708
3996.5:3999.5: 0.742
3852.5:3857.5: 0.679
